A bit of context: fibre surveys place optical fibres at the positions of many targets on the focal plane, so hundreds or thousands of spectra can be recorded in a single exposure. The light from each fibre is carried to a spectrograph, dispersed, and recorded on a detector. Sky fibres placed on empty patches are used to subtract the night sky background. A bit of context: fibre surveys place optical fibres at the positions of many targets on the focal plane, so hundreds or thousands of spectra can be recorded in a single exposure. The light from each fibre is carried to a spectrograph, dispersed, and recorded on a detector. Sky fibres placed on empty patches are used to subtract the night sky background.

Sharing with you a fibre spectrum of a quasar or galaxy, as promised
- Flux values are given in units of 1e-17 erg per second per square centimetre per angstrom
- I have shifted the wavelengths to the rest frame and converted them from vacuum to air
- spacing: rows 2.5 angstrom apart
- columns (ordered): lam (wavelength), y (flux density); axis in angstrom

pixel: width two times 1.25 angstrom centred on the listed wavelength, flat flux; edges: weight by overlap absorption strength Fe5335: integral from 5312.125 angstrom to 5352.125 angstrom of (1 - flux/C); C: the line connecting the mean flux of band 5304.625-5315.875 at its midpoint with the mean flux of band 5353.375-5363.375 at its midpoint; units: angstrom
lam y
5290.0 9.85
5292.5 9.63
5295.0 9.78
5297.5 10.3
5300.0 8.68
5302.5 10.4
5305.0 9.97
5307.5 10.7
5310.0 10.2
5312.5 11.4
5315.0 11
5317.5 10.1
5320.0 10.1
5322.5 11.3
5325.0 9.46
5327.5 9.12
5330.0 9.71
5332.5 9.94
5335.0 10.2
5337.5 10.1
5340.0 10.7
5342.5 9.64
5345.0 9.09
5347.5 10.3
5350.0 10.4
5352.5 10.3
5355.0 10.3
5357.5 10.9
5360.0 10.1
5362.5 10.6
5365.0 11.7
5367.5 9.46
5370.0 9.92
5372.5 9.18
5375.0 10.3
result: 1.7 angstrom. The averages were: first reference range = 10.7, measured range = 10.1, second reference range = 10.5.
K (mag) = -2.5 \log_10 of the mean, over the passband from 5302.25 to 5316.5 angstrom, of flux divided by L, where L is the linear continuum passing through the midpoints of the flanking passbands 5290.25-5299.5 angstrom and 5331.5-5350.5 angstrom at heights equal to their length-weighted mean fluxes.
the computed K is -0.08 mag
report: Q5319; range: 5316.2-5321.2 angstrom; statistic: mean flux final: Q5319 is 10.1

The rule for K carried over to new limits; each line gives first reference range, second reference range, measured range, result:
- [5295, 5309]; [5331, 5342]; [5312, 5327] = -0.038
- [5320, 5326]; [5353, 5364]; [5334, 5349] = 0.045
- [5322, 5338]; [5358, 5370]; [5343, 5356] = 0.017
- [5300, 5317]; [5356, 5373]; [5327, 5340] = 0.048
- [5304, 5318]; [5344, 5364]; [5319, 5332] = 0.059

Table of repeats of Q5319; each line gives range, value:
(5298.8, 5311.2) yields 9.99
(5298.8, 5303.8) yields 9.55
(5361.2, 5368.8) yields 10.6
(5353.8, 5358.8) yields 10.6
